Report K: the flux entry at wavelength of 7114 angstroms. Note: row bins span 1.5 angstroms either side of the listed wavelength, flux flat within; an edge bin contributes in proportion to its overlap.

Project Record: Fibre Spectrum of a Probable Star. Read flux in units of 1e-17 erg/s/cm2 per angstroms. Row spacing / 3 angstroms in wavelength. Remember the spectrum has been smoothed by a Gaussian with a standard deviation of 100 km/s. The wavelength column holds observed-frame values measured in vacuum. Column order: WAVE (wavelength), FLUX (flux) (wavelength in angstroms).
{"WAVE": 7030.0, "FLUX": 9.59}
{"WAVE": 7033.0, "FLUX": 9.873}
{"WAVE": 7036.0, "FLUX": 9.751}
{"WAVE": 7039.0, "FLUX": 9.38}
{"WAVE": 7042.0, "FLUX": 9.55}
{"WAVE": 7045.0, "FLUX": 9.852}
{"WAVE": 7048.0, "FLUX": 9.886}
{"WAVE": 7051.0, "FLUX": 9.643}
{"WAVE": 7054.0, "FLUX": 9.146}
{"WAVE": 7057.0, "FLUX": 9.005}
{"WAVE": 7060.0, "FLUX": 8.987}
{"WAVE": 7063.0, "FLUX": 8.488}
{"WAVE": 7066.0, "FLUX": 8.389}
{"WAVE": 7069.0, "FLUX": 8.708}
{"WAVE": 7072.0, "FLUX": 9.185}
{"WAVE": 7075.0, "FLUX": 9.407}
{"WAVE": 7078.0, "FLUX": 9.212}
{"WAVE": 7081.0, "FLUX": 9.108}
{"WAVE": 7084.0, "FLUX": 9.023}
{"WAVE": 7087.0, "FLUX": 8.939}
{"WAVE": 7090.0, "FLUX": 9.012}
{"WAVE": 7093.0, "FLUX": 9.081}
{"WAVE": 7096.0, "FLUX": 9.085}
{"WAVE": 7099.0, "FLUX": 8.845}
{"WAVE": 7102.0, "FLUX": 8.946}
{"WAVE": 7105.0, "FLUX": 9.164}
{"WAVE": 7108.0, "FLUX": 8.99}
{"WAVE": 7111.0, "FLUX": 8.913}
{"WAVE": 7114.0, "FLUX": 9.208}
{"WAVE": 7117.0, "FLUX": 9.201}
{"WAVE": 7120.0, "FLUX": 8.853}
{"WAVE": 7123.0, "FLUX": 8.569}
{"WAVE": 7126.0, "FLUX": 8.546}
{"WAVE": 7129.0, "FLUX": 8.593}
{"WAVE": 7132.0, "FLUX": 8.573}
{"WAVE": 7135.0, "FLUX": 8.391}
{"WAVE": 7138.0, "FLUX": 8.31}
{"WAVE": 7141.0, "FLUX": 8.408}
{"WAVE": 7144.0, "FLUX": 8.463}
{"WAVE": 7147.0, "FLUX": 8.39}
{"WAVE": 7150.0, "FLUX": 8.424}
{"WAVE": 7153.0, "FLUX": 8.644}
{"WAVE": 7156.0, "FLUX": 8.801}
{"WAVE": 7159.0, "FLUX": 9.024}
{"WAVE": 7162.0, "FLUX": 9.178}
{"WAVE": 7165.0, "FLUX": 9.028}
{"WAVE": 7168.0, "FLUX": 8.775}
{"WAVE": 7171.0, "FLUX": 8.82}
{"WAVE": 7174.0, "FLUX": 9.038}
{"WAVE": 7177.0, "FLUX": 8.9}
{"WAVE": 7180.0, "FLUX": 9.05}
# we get 9.208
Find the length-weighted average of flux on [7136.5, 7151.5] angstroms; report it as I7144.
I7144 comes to 8.4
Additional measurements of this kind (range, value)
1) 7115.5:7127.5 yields 8.79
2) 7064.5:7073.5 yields 8.76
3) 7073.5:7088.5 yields 9.14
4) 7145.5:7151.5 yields 8.41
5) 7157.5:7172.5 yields 8.97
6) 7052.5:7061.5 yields 9.05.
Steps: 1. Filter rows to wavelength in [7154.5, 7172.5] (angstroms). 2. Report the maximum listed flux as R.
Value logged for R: 9.178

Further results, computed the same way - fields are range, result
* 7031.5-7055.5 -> 9.886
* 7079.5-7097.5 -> 9.108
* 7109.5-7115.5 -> 9.208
